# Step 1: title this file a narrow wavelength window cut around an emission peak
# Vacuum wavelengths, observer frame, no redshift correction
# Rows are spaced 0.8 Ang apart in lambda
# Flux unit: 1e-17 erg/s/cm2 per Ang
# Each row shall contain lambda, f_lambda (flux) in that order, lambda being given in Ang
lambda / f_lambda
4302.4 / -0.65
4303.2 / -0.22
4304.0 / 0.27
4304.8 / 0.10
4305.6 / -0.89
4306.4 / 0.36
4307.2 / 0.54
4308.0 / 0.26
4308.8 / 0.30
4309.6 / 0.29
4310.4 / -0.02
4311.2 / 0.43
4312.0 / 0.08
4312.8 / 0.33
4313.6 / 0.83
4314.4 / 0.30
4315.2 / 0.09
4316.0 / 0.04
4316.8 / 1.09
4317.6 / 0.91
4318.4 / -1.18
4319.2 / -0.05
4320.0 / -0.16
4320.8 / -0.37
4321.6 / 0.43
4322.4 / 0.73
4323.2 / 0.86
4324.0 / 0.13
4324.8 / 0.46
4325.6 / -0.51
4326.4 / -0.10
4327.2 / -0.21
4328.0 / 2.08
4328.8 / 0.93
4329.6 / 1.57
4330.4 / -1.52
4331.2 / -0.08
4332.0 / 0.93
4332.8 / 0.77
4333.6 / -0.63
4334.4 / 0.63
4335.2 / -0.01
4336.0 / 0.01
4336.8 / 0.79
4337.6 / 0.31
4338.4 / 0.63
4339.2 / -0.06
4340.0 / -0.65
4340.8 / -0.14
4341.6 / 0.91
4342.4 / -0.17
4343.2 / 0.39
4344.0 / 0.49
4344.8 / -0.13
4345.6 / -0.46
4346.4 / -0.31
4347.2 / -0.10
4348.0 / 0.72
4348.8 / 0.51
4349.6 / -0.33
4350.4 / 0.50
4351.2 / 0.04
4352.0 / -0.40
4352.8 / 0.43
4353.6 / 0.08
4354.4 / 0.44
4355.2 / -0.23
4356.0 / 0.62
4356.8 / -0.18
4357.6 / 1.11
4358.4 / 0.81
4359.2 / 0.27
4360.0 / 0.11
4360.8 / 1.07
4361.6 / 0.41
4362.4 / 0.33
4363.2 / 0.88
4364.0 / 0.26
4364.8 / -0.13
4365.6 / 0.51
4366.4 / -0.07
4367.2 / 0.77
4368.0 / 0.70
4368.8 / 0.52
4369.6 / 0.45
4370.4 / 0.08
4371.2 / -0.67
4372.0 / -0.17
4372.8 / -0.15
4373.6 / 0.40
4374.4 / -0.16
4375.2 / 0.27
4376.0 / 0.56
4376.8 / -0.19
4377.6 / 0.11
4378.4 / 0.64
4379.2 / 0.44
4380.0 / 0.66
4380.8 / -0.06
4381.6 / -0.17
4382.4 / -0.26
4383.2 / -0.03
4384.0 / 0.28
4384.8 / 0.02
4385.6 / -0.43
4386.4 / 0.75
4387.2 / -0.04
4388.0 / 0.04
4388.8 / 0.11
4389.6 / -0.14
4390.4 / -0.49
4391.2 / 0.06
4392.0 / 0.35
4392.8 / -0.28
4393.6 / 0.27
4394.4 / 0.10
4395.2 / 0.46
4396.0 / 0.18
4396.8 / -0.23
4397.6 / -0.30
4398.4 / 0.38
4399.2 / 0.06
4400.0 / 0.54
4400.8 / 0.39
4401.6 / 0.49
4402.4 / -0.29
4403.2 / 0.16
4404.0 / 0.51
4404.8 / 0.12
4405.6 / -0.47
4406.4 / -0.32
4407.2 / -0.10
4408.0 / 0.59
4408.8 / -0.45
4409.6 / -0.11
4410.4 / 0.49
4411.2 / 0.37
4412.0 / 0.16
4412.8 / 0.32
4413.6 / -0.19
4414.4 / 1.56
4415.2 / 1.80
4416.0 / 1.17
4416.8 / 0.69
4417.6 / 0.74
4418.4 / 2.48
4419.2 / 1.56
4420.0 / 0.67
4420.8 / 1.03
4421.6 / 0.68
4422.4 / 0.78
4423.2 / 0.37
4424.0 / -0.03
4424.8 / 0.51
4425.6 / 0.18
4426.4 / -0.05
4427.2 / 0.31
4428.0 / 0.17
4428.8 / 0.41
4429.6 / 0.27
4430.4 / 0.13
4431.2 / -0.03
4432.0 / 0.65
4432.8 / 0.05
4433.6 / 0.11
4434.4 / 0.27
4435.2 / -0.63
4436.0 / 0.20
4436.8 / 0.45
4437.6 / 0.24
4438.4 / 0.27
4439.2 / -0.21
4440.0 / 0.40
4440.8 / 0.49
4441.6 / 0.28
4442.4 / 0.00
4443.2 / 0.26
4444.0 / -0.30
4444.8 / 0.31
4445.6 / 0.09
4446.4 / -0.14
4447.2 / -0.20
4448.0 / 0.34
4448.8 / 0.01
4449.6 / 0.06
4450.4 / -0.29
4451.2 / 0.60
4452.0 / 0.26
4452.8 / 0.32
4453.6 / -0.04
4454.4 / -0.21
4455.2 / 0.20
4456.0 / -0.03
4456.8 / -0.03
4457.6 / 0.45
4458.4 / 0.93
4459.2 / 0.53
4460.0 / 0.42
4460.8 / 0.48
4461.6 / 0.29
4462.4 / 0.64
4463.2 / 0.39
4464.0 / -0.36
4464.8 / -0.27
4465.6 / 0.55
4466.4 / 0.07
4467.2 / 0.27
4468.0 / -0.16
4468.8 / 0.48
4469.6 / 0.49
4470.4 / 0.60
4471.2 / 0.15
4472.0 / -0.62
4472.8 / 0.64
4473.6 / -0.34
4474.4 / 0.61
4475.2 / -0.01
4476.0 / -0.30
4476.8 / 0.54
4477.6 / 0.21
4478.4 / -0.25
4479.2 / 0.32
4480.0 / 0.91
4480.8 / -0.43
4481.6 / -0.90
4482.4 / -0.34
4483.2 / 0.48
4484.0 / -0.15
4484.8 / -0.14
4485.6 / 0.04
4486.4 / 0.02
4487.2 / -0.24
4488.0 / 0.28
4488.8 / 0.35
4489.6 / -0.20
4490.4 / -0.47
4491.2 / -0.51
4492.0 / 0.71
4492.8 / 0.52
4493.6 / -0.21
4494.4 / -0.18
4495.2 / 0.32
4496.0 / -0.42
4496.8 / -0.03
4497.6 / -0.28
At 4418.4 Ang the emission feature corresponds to [O II]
